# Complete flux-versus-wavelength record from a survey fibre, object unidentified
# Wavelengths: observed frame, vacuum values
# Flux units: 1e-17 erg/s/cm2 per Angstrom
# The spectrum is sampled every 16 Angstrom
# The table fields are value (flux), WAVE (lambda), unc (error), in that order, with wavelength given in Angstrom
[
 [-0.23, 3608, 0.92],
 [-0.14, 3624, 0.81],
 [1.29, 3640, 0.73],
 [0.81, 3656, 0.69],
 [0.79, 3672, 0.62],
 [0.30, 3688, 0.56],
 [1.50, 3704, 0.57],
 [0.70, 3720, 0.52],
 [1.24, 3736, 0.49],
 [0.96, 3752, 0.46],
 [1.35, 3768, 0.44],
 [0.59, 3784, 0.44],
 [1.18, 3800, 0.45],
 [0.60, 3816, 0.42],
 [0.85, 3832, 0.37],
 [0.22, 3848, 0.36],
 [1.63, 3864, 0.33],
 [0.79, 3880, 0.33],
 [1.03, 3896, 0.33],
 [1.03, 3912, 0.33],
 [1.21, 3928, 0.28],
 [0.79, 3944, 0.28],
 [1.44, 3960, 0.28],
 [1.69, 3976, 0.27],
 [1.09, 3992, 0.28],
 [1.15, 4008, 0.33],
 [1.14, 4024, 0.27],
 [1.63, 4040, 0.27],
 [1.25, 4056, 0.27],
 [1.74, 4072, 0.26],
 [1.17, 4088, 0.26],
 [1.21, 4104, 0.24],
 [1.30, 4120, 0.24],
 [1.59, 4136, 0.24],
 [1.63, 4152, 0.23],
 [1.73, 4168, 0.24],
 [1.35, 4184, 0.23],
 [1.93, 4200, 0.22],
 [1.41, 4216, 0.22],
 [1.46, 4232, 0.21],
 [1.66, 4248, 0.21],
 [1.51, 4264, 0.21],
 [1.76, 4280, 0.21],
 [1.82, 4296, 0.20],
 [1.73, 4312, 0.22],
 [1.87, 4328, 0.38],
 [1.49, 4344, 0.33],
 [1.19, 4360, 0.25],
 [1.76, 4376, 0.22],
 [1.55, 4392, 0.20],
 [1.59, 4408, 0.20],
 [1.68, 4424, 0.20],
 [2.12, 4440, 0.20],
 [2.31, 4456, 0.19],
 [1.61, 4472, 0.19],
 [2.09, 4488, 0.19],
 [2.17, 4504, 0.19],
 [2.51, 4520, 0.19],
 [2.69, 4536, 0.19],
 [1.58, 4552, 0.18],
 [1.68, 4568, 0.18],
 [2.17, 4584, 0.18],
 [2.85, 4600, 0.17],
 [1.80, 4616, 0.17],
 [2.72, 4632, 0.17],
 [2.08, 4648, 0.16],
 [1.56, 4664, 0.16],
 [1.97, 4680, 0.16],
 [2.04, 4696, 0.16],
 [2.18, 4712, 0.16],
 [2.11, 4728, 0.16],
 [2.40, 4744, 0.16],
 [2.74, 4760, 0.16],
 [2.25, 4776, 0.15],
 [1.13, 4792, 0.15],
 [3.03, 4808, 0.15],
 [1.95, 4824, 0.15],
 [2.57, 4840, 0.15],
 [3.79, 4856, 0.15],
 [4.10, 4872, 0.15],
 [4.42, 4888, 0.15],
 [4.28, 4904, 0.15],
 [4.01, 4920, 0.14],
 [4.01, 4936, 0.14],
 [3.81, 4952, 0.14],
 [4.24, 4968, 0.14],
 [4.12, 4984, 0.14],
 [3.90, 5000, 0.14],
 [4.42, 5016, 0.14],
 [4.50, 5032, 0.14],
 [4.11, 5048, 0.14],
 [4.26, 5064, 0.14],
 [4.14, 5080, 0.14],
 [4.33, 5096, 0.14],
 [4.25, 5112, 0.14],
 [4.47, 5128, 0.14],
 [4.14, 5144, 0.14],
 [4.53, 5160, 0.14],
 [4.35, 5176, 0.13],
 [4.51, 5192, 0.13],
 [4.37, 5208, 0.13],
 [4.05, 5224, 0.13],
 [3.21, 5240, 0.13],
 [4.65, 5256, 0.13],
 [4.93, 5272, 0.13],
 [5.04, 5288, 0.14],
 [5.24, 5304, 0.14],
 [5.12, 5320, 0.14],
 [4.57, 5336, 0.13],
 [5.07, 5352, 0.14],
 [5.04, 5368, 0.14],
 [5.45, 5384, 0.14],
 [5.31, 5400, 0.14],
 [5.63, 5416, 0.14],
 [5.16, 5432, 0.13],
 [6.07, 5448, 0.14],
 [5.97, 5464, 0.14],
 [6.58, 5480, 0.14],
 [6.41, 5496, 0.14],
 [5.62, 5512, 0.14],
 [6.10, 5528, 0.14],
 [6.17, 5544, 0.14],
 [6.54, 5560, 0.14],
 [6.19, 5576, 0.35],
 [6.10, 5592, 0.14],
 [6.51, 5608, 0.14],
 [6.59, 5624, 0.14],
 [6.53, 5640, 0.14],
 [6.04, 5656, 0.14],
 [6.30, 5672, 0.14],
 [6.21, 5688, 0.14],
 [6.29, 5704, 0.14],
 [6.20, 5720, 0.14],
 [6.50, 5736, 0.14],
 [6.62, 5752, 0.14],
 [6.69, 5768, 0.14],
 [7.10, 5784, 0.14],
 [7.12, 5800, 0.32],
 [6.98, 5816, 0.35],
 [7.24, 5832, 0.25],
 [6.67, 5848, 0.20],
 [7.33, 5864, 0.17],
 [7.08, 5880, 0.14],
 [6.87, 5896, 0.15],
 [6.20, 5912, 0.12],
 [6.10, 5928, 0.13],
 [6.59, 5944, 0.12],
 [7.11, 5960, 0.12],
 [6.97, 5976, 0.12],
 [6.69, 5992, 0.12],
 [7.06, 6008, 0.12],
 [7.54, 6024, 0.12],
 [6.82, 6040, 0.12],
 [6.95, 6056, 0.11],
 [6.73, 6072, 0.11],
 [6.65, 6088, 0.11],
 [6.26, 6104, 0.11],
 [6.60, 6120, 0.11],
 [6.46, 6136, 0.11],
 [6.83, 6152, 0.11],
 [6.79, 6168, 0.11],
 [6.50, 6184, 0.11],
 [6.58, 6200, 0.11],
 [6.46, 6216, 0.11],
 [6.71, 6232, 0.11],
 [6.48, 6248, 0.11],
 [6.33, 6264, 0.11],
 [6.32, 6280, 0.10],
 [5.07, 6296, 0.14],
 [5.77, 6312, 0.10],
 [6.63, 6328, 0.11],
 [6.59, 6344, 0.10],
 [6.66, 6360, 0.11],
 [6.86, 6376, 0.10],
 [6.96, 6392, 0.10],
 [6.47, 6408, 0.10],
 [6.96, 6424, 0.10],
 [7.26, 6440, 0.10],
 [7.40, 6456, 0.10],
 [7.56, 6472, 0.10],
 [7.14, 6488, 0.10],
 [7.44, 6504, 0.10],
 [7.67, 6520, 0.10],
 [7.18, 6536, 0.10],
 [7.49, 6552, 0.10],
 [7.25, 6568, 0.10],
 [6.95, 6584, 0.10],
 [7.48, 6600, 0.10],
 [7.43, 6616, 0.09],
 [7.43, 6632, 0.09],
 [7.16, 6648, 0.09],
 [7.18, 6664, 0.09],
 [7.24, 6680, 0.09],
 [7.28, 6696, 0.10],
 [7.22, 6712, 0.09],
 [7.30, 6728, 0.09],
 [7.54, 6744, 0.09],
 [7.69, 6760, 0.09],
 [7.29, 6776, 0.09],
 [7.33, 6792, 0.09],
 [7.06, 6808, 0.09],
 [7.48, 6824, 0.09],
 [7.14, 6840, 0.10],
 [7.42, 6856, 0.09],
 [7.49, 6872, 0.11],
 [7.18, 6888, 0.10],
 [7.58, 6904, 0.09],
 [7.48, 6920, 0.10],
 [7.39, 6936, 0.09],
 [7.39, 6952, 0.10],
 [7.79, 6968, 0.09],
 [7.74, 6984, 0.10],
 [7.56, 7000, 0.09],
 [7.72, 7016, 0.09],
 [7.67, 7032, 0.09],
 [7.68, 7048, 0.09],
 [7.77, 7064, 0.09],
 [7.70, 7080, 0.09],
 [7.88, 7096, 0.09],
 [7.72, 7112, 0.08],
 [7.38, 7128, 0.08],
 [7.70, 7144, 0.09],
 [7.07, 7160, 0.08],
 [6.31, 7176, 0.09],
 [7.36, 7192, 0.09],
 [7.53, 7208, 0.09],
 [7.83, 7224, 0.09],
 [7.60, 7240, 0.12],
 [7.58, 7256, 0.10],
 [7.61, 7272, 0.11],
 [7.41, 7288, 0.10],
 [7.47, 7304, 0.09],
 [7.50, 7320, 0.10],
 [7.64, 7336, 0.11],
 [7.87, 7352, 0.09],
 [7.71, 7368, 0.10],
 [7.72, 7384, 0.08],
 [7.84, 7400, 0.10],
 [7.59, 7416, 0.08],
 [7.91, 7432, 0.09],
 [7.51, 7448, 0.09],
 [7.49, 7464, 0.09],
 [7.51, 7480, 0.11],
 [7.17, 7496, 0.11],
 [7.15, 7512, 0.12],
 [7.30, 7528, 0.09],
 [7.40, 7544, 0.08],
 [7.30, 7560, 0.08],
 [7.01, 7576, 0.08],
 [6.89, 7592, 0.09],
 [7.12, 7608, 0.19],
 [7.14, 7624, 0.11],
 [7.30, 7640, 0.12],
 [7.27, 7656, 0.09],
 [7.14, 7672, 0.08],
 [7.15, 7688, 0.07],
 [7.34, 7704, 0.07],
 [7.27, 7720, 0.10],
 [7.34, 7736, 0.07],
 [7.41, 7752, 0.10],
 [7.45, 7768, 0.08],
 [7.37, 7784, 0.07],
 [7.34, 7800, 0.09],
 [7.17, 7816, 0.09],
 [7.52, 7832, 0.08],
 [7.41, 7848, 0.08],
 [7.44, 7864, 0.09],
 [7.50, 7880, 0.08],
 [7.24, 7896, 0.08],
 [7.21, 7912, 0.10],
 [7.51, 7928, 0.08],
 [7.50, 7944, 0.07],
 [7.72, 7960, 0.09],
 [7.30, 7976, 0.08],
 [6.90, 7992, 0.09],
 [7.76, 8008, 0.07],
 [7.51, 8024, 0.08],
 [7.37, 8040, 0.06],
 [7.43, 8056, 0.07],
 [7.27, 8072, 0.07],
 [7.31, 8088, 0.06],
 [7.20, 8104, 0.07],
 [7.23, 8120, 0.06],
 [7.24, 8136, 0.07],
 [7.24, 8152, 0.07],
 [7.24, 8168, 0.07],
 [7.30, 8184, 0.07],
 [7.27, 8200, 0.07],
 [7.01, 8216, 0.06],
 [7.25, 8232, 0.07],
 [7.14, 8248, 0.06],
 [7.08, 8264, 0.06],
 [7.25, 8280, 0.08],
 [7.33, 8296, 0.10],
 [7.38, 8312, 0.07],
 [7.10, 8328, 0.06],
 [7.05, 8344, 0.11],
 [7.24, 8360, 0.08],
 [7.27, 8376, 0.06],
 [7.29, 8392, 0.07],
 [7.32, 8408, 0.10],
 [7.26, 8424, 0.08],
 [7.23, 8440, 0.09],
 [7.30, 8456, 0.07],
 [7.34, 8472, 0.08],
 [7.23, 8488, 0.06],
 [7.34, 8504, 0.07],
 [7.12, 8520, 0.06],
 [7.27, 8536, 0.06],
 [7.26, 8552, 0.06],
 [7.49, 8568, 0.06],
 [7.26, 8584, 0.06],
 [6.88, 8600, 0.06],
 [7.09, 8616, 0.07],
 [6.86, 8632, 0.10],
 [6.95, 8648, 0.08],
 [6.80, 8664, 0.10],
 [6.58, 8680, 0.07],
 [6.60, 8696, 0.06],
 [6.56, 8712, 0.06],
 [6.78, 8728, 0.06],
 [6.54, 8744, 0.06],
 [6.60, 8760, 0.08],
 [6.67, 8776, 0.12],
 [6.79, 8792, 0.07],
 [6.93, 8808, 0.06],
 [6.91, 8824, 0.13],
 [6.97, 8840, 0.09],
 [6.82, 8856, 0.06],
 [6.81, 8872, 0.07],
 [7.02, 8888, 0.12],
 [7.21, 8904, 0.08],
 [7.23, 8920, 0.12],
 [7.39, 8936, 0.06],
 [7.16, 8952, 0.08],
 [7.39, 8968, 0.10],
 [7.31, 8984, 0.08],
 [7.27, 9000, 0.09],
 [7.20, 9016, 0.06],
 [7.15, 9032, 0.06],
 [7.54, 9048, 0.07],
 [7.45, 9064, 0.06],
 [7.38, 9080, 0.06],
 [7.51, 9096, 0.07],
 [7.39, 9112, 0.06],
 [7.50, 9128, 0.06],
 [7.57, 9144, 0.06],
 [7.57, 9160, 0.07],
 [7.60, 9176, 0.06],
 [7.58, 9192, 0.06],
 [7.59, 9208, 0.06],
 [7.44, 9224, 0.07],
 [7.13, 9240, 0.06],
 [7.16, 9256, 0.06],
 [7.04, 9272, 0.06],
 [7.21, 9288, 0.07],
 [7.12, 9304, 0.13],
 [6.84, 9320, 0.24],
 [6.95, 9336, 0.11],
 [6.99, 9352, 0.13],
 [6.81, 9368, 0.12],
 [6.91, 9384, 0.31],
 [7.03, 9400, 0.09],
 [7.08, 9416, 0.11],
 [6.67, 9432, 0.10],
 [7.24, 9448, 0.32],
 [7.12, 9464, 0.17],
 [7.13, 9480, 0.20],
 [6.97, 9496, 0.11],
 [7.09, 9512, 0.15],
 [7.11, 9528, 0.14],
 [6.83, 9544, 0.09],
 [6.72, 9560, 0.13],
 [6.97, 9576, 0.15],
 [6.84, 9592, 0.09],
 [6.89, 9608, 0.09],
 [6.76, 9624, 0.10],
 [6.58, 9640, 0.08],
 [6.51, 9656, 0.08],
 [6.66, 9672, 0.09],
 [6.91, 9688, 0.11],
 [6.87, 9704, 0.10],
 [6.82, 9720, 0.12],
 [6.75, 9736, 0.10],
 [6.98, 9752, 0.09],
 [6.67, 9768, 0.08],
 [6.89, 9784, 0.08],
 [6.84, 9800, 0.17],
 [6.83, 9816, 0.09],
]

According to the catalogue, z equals 0.22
